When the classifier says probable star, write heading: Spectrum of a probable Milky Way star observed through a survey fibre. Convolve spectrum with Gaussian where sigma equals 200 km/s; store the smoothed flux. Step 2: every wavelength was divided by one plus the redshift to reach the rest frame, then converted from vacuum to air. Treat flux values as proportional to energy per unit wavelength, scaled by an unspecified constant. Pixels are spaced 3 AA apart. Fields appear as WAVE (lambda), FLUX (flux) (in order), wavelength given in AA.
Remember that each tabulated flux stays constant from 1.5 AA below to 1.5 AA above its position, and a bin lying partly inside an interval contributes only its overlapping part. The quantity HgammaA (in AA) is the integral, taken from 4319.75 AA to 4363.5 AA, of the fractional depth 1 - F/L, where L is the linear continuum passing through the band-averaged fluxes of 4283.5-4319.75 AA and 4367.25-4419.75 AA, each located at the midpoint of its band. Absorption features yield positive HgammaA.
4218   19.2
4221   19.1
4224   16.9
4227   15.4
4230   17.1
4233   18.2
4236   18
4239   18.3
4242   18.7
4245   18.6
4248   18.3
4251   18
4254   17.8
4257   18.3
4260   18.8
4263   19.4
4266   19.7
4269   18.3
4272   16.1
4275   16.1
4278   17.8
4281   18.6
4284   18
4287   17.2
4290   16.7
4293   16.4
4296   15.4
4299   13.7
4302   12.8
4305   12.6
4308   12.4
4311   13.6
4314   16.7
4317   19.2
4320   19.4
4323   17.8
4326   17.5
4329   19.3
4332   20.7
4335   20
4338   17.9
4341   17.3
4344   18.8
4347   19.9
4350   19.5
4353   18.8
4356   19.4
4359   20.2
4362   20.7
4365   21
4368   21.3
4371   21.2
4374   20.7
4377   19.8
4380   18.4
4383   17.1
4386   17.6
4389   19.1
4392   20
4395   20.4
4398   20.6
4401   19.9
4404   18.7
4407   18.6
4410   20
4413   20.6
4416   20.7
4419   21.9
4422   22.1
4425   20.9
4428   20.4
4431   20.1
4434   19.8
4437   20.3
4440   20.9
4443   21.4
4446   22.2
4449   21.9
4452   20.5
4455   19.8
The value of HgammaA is -4.6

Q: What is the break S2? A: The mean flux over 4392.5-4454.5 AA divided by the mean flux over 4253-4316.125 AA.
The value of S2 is 1.25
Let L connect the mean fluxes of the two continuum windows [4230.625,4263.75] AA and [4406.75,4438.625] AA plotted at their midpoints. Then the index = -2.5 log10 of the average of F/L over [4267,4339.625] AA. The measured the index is 0.13 mag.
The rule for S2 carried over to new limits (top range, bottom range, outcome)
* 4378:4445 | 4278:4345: 1.18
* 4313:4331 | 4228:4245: 1.02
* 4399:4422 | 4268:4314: 1.29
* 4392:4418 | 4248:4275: 1.10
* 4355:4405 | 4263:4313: 1.23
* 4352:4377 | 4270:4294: 1.19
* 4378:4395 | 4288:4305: 1.26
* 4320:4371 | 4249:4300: 1.11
